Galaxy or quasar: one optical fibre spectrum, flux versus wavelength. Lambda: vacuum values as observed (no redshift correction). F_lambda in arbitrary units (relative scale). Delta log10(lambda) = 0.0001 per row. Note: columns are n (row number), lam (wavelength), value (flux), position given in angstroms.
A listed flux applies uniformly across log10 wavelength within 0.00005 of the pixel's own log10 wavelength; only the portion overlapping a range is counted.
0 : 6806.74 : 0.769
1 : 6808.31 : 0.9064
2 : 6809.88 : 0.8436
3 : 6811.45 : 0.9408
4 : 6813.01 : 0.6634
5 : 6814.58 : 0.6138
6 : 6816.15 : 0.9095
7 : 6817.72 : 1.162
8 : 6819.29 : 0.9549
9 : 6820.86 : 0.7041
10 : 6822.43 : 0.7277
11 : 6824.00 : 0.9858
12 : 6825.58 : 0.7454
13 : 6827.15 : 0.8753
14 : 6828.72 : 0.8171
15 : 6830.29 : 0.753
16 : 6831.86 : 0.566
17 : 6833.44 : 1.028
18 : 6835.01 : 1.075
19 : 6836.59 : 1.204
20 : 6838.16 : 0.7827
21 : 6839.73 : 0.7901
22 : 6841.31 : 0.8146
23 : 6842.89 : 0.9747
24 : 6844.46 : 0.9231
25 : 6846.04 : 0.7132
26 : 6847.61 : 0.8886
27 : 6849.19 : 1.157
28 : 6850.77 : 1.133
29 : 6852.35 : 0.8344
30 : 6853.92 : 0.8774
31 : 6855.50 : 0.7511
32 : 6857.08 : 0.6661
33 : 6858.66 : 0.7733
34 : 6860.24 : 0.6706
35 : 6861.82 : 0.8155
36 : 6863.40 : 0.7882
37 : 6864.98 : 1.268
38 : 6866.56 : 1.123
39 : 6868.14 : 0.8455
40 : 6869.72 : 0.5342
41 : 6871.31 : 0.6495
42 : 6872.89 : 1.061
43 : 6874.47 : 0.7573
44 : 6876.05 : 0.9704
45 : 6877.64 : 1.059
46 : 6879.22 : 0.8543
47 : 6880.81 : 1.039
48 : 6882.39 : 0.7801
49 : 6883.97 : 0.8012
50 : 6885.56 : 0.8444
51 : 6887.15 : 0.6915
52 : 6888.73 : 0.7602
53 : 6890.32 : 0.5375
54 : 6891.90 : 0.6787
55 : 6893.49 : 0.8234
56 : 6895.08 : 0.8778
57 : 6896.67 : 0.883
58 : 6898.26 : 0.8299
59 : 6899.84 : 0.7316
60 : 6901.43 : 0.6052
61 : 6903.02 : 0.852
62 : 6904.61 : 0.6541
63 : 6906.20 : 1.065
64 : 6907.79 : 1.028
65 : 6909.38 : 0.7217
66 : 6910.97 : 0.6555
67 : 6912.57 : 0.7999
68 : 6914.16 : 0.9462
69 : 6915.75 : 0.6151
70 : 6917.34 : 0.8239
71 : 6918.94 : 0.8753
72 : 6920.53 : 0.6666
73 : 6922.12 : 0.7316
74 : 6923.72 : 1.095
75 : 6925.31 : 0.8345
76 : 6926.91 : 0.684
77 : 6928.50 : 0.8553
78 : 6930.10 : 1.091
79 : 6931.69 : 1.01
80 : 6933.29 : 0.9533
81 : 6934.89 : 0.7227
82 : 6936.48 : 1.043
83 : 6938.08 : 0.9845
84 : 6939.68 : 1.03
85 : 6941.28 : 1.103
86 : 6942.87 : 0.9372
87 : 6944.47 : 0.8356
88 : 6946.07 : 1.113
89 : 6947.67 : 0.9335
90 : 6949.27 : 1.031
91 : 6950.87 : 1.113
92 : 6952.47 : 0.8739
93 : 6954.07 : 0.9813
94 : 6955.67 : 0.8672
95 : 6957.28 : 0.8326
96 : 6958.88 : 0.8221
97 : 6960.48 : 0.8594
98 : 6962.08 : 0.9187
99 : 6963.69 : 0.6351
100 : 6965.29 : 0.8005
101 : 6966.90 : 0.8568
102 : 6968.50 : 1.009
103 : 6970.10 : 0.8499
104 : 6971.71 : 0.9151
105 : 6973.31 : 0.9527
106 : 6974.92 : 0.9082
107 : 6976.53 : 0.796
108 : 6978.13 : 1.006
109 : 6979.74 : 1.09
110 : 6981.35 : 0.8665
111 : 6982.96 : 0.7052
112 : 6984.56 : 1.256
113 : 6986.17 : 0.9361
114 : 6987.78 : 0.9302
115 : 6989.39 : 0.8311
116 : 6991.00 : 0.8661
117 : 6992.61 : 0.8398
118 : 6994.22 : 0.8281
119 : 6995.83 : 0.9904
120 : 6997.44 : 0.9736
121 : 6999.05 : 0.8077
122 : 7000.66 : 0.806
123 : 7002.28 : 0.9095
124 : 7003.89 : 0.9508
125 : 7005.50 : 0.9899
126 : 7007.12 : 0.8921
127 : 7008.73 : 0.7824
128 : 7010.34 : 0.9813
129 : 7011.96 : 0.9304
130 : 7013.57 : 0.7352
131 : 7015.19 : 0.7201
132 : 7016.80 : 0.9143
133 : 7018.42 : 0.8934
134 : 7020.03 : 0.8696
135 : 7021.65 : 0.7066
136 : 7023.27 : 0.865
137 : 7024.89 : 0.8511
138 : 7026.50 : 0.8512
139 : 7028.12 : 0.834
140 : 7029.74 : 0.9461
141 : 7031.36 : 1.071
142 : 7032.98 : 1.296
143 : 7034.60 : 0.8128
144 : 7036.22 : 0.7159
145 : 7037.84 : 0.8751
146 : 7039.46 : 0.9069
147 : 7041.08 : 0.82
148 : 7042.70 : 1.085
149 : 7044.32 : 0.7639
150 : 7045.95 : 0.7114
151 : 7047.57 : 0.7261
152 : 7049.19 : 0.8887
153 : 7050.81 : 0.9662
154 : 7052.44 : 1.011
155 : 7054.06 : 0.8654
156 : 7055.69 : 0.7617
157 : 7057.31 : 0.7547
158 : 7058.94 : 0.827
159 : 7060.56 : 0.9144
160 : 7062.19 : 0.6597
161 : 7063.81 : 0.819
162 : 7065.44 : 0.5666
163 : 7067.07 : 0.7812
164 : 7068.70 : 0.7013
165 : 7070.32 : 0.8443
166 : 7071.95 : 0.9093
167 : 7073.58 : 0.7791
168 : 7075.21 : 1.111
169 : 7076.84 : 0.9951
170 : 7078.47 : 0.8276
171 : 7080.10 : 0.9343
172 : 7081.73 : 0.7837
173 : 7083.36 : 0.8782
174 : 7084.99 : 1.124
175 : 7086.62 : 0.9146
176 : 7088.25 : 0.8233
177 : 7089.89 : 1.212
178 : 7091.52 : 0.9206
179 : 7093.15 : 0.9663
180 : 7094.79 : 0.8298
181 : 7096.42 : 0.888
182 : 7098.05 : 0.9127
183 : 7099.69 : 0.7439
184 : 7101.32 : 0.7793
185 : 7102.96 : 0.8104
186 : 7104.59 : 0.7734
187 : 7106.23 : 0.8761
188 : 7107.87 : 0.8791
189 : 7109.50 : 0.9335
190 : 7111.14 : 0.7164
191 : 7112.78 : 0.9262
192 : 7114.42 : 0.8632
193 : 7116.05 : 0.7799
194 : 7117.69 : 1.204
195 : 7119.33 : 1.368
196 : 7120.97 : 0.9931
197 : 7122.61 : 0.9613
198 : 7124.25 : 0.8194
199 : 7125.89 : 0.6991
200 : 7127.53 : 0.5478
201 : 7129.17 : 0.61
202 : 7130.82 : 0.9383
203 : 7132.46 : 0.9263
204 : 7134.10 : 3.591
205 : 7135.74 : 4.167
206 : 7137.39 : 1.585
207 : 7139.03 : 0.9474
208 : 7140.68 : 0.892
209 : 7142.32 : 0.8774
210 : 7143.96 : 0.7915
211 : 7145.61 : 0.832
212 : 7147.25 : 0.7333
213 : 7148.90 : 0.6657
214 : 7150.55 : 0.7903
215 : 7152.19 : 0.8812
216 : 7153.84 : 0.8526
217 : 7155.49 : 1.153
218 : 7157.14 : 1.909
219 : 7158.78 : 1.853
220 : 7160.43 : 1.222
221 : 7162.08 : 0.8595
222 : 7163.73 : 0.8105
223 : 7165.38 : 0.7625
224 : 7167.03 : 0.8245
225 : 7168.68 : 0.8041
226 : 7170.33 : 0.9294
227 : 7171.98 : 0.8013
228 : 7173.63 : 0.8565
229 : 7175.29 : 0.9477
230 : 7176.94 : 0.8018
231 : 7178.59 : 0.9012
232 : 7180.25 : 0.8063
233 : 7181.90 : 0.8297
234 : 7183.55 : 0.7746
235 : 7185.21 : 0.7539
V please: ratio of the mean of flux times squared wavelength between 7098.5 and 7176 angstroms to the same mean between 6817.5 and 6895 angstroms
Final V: 1.3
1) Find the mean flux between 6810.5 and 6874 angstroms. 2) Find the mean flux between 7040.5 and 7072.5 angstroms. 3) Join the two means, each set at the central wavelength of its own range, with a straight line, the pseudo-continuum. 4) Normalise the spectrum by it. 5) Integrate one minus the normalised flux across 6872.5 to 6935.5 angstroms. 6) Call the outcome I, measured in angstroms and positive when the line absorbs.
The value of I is 1.5 angstroms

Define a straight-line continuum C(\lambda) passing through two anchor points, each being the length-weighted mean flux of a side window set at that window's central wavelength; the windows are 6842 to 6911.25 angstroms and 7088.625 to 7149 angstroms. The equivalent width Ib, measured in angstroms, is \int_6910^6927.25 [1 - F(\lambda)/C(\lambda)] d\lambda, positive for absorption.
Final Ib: 1.6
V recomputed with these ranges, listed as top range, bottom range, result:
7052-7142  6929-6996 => 1.12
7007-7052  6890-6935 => 1.10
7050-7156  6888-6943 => 1.22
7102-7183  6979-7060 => 1.22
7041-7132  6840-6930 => 1.10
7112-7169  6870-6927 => 1.49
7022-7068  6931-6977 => 0.95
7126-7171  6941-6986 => 1.34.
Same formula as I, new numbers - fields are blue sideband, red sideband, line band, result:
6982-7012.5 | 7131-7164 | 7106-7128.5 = 6.2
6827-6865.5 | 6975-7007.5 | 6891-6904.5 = 1.7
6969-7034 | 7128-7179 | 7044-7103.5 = 9.3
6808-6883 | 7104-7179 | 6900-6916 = 2.0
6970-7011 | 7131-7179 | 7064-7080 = 3.1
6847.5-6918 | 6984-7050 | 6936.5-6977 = -2.8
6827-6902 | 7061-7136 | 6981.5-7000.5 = 0.4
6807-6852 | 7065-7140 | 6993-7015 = 2.0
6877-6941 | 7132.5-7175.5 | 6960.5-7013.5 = 3.2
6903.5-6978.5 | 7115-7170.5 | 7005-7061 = 7.3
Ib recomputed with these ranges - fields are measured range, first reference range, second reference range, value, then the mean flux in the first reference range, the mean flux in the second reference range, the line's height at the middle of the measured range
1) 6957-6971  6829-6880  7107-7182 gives 1.54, 0.878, 1.06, 0.948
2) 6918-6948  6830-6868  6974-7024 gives -1.01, 0.891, 0.89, 0.89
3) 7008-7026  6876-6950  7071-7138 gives 2.32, 0.86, 1.05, 0.966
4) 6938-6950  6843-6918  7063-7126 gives -2.05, 0.834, 0.891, 0.851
